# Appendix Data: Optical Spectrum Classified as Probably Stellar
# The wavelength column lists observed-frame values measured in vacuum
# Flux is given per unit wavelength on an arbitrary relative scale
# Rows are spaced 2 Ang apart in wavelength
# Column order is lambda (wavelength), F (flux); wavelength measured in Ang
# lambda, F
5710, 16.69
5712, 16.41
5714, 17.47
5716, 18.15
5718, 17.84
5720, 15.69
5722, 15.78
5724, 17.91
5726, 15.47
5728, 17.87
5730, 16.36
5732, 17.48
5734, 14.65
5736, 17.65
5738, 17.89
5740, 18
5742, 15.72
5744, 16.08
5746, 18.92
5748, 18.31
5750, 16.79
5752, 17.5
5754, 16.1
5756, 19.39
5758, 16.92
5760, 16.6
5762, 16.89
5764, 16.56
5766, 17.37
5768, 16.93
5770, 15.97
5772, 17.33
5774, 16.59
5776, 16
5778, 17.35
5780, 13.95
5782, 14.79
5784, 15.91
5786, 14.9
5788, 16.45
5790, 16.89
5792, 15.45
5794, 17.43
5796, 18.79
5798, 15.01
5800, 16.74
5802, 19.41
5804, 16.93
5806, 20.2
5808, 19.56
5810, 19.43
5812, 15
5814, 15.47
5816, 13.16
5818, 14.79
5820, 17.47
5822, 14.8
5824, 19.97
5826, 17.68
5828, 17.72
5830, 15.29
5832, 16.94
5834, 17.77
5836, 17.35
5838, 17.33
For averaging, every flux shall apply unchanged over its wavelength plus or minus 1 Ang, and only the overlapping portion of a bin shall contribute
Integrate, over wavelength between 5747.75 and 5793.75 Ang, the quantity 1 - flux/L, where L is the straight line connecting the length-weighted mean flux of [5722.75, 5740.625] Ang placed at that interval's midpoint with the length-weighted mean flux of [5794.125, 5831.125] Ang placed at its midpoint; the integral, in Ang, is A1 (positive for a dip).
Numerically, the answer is 1.32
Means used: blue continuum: 17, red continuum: 17.1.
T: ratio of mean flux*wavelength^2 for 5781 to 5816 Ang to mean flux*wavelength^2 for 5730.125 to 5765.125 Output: 1.00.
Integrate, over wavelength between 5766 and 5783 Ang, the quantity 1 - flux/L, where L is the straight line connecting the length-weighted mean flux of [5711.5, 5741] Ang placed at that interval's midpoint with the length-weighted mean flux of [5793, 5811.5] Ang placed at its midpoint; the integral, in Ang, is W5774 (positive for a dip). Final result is 1.43 Ang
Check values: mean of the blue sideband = 17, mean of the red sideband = 18.1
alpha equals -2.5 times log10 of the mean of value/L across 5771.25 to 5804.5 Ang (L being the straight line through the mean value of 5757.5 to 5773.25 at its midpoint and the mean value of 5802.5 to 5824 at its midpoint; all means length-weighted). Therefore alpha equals 0.03 mag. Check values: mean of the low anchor 16.8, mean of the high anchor 16.9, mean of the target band 16.5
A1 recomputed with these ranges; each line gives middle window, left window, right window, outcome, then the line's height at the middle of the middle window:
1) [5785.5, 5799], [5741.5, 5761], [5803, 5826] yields 0.50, 17.1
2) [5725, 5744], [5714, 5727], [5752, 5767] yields 0.24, 17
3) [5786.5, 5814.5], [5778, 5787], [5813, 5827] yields -2.99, 15.7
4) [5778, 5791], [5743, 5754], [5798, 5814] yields 1.50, 17.7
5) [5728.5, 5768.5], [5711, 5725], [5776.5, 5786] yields -2.08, 16.3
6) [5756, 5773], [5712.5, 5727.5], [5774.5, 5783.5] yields -1.11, 15.9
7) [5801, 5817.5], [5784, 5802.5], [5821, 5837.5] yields -0.41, 16.9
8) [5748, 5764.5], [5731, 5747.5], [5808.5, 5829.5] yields -0.20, 17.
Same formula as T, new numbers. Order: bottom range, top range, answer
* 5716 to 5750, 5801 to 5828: 1.04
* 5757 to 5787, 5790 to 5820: 1.05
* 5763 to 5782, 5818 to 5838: 1.07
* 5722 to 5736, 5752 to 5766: 1.04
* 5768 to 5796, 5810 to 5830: 1.02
